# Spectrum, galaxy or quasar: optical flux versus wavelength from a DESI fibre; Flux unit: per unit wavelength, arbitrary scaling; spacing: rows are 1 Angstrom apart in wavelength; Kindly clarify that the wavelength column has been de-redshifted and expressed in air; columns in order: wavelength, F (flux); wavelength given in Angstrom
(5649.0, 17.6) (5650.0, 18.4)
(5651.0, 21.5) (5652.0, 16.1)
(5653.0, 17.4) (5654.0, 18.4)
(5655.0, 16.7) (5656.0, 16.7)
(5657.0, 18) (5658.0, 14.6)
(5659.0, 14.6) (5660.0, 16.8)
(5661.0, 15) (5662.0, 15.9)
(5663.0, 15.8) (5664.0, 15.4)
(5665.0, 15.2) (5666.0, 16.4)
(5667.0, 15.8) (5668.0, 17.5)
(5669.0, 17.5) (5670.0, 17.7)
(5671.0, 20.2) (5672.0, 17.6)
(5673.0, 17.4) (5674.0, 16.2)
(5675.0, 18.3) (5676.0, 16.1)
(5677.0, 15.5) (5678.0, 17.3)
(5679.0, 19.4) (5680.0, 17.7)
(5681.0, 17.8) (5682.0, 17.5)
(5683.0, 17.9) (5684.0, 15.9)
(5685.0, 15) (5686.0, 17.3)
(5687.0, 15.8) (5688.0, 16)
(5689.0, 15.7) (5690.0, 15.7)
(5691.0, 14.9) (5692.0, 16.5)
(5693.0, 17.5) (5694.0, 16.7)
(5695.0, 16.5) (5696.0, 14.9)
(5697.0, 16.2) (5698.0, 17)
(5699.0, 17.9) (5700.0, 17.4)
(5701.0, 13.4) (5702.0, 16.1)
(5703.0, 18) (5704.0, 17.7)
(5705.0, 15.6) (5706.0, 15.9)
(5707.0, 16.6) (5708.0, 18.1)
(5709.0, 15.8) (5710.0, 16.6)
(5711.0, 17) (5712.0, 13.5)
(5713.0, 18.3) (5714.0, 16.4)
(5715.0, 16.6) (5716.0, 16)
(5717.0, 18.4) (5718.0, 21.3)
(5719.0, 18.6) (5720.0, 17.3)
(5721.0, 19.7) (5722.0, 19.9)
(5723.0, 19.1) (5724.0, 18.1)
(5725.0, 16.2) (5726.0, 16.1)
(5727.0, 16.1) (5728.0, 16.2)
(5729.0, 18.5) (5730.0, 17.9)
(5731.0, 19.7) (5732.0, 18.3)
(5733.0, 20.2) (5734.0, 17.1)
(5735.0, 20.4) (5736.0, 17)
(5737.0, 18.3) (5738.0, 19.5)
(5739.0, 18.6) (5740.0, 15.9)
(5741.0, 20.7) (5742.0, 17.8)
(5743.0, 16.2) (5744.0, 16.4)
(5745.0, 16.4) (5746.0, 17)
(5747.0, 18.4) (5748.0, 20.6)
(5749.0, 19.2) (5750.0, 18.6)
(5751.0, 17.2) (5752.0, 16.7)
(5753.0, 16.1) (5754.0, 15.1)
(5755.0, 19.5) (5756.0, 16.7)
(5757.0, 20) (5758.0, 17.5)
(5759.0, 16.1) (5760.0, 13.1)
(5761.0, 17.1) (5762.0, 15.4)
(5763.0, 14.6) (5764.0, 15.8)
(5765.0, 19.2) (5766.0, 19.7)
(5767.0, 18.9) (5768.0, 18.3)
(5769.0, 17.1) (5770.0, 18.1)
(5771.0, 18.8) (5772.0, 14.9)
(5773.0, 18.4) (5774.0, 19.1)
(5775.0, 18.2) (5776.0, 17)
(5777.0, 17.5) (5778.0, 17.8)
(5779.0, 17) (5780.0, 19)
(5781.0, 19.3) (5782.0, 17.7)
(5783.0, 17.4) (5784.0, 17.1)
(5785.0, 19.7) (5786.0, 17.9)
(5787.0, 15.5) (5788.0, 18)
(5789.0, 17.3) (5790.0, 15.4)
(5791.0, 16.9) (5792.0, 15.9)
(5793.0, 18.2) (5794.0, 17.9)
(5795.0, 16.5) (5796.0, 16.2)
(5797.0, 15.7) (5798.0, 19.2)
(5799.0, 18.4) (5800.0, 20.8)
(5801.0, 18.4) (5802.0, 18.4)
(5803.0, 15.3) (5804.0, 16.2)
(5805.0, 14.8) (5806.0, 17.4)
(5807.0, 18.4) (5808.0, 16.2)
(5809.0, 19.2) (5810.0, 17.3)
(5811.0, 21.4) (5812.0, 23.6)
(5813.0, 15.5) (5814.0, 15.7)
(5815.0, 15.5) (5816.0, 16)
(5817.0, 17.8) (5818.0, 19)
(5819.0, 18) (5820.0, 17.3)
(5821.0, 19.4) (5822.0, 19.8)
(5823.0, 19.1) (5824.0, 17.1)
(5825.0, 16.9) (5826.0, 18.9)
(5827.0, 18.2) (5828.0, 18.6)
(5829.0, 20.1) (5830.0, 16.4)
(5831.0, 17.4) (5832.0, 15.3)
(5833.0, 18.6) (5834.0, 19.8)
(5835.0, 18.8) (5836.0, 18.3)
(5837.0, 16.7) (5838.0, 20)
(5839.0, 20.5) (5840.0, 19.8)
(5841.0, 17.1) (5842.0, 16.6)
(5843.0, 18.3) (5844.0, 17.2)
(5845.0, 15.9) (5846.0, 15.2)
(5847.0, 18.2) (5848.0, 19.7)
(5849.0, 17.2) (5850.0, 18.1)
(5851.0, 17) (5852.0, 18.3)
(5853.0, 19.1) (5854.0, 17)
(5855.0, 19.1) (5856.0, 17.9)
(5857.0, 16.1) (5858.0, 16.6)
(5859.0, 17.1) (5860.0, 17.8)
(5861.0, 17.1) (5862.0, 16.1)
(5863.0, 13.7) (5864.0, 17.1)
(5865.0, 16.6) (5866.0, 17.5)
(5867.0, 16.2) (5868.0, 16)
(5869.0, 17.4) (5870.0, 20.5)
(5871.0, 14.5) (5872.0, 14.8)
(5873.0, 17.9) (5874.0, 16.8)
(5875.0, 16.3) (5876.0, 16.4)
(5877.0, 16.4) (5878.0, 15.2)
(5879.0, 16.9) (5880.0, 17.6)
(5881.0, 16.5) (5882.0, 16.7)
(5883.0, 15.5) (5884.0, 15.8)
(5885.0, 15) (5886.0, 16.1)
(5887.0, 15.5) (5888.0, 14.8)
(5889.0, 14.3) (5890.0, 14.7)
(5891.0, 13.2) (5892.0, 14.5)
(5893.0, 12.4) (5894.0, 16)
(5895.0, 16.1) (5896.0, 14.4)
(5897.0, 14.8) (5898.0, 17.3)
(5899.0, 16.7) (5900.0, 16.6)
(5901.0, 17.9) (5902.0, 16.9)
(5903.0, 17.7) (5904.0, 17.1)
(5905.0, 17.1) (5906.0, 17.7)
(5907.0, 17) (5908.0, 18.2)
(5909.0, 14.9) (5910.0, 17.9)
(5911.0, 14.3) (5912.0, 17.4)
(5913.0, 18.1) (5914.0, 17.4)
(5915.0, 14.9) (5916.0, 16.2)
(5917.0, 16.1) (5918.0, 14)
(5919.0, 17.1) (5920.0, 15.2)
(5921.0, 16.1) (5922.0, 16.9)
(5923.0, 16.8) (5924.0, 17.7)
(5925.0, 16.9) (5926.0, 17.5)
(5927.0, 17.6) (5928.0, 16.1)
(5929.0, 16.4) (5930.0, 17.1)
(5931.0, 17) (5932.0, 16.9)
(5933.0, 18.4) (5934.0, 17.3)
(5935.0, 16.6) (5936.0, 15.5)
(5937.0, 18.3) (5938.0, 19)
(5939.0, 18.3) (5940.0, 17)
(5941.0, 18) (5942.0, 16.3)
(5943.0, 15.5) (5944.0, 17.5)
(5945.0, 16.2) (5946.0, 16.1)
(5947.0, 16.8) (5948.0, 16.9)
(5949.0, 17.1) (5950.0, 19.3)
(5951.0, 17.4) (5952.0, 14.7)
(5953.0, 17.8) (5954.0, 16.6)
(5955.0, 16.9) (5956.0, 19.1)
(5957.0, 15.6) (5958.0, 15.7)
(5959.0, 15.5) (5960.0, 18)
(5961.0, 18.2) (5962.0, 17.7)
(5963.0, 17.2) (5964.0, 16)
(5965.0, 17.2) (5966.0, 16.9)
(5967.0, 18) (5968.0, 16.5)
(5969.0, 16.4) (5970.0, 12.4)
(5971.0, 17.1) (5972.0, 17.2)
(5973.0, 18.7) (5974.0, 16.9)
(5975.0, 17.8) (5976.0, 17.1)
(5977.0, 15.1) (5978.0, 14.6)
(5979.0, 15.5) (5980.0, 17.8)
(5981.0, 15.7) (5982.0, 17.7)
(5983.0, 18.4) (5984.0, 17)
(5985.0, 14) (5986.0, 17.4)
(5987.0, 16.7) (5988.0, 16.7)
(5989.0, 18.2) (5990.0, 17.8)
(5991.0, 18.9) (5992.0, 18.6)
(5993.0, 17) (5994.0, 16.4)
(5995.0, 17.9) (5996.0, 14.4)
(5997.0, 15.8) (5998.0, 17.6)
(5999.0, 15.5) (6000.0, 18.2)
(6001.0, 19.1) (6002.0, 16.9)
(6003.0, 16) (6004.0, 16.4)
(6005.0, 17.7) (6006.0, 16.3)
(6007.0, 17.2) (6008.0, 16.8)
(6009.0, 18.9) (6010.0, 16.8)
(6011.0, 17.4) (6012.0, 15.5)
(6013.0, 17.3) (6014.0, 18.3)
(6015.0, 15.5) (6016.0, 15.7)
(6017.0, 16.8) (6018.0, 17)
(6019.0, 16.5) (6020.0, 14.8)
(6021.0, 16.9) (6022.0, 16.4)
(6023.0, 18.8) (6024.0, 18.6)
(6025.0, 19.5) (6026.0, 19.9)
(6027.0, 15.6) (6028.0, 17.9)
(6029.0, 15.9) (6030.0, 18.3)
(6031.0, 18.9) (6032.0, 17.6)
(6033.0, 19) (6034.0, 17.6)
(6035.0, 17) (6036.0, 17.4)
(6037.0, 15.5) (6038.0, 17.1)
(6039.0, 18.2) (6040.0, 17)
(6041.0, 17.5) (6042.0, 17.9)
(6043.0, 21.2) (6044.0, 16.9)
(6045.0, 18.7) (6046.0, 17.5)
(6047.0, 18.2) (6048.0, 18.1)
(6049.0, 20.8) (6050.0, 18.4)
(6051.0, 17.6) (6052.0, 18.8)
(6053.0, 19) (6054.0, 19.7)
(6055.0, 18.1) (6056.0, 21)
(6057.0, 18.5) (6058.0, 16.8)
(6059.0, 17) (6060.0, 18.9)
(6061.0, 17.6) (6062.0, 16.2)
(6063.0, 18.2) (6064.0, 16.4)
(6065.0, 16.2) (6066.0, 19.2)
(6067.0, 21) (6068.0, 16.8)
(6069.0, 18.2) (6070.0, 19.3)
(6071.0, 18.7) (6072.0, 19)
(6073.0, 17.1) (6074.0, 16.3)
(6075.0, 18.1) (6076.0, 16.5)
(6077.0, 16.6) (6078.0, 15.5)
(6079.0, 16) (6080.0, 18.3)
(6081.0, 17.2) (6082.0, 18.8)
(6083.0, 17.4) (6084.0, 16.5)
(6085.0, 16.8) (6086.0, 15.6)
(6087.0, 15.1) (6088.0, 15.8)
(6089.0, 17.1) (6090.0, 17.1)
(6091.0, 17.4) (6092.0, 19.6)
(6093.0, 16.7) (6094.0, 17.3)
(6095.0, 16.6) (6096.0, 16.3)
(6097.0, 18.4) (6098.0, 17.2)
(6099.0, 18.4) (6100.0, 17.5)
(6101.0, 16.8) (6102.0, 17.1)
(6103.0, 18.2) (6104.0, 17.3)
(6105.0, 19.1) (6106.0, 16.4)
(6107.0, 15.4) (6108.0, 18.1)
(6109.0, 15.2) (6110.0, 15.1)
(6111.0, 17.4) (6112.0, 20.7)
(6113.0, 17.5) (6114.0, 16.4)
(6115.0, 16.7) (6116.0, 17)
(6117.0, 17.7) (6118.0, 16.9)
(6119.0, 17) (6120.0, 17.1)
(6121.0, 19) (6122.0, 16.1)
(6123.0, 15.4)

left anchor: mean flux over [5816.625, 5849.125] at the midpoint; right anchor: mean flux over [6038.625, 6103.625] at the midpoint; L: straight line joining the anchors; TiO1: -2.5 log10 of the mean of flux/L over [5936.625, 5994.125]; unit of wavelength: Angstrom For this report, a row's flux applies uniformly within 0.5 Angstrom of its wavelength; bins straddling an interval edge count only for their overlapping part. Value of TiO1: 0.06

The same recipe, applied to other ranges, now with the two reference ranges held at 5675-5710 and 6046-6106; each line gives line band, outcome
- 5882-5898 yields 0.14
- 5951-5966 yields 0.03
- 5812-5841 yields -0.07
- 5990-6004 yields 0.02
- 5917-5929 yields 0.05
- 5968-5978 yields 0.06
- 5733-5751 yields -0.09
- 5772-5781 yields -0.07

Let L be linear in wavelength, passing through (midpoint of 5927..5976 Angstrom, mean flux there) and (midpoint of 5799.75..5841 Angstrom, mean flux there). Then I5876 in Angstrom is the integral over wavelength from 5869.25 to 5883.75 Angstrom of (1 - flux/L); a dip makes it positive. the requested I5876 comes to 0.9 Angstrom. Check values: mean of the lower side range 18.1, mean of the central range 16.6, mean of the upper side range 17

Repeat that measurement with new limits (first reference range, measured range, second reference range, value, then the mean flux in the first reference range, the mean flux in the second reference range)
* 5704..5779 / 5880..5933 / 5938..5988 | 2.4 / 17.6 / 16.8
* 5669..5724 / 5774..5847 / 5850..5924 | -4.9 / 17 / 16.4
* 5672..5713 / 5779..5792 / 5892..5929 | -0.8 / 16.6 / 16.4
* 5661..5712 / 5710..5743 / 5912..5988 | -2.5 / 16.6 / 16.8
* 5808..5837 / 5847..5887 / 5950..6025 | 2.1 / 18.1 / 16.9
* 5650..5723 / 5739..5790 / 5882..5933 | -2.6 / 16.9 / 16.2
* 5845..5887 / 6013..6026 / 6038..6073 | 0.6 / 16.8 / 18.3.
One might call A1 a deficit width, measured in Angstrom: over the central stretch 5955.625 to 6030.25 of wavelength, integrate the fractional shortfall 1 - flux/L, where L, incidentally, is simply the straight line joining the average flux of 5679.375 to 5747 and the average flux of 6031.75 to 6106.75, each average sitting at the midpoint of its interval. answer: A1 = 2.6 Angstrom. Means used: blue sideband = 17.2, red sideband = 17.7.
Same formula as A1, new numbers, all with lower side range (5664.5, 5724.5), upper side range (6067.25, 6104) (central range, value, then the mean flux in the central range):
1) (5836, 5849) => -0.62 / 17.9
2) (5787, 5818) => -0.66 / 17.4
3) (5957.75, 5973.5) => 0.35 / 16.8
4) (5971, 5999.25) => 0.53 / 16.9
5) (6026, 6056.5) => -1.52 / 18.1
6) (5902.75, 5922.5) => 0.70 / 16.6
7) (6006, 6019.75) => 0.31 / 16.8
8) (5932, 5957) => 0.04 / 17.2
